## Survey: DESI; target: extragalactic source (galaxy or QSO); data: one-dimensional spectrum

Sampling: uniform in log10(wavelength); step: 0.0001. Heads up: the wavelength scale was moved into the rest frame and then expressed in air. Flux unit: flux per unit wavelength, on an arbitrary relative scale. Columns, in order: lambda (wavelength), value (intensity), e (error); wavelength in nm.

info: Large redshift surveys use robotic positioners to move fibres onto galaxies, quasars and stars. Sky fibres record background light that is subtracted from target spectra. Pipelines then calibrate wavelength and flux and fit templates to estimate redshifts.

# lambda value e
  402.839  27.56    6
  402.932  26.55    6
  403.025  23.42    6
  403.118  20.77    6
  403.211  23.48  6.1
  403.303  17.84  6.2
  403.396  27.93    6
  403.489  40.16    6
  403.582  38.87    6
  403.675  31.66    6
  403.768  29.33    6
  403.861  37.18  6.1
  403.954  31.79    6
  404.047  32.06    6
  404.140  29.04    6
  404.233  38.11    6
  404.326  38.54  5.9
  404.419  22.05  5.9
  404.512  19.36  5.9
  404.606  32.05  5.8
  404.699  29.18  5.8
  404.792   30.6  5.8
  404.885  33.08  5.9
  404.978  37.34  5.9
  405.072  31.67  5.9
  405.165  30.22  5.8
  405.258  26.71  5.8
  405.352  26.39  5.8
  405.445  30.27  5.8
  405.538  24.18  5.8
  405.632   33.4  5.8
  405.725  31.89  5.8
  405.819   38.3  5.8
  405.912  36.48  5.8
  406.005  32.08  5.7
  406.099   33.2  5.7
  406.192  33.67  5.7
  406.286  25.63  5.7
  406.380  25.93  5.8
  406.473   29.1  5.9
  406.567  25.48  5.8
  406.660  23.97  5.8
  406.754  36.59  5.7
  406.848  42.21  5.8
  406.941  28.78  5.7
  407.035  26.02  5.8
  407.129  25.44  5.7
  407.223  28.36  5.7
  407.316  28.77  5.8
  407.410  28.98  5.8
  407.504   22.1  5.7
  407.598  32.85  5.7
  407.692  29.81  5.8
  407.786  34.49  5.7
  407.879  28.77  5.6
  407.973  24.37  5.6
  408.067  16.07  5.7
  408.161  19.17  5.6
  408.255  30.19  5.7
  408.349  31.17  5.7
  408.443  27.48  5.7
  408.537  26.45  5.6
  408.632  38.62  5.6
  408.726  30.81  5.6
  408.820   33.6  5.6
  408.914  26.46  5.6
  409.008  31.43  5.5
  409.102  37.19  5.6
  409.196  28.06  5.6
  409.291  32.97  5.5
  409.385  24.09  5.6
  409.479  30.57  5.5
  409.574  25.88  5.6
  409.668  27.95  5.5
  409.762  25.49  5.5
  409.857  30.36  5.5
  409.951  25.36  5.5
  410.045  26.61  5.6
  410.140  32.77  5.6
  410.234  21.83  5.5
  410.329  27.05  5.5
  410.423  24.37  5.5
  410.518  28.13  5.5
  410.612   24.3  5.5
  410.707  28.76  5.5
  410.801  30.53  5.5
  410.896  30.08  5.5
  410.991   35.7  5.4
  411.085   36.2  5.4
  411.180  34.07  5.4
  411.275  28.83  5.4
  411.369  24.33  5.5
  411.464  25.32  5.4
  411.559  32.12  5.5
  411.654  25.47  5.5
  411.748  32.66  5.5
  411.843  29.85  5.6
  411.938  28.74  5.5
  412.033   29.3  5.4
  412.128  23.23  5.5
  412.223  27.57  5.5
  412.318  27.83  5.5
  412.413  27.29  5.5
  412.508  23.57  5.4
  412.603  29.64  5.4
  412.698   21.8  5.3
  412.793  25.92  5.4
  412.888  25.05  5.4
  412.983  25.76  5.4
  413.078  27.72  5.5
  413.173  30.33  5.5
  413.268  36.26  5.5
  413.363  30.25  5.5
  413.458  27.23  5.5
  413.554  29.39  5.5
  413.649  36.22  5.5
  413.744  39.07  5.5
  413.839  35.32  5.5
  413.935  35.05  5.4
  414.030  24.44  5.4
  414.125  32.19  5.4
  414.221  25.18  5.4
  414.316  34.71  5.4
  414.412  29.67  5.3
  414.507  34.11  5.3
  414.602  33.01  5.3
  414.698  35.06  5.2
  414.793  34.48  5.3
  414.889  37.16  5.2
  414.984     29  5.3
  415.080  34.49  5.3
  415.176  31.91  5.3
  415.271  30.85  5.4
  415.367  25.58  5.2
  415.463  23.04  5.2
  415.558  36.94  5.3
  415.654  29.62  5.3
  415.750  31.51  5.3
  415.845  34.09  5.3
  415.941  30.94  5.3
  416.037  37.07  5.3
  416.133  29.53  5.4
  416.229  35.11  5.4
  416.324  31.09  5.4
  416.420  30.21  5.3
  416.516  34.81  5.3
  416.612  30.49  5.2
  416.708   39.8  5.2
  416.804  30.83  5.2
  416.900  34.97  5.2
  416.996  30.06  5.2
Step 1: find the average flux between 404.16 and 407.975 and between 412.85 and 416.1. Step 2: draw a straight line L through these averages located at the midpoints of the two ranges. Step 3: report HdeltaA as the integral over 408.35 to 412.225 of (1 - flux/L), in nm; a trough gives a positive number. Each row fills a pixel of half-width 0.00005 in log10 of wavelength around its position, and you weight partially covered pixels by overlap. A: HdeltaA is 0.23 nm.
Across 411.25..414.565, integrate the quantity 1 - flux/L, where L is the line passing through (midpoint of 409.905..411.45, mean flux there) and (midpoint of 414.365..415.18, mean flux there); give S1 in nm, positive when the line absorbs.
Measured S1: 0.21 nm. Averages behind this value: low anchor 28.6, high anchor 33.3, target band 29.2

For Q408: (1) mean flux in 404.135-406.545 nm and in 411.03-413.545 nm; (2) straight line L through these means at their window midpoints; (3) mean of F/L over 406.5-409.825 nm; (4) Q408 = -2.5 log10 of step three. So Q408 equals 0.03 mag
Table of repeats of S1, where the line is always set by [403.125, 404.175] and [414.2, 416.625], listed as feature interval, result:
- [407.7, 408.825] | 0.102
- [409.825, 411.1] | 0.117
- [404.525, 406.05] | -0.025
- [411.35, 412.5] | 0.139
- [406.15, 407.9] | 0.092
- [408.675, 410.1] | 0.094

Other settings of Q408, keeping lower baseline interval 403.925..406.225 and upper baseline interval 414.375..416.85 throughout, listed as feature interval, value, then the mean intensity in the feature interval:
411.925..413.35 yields 0.17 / 27.4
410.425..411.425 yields 0.07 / 29.8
